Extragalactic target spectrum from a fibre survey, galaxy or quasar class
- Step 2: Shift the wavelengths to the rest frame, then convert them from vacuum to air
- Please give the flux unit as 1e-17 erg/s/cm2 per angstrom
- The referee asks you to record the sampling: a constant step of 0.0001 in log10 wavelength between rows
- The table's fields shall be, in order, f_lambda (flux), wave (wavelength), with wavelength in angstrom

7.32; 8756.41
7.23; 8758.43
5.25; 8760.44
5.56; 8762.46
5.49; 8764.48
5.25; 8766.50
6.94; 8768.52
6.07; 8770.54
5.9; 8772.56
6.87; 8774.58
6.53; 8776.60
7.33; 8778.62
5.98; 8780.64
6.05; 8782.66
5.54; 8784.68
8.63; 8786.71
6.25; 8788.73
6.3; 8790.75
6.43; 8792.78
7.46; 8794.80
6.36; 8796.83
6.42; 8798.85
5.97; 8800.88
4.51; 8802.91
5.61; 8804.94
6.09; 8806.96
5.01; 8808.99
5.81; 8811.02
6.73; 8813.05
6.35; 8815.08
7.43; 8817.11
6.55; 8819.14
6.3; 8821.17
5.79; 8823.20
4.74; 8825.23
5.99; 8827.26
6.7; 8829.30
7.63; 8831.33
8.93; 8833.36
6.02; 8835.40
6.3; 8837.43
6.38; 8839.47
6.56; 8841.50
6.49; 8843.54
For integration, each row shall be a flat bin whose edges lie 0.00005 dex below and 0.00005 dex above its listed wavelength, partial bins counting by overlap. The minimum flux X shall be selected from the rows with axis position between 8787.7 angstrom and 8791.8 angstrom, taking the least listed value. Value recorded 6.25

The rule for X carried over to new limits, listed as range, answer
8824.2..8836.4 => 4.74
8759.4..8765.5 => 5.25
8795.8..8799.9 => 6.36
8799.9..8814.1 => 4.51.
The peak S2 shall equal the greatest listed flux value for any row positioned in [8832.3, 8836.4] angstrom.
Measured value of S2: 8.93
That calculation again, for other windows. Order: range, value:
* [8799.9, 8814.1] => 6.73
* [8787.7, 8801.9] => 7.46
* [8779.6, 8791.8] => 8.63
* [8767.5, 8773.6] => 6.94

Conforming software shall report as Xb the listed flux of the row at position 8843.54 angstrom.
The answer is 6.49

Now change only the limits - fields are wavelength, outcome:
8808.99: 5.01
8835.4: 6.02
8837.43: 6.3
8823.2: 5.79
